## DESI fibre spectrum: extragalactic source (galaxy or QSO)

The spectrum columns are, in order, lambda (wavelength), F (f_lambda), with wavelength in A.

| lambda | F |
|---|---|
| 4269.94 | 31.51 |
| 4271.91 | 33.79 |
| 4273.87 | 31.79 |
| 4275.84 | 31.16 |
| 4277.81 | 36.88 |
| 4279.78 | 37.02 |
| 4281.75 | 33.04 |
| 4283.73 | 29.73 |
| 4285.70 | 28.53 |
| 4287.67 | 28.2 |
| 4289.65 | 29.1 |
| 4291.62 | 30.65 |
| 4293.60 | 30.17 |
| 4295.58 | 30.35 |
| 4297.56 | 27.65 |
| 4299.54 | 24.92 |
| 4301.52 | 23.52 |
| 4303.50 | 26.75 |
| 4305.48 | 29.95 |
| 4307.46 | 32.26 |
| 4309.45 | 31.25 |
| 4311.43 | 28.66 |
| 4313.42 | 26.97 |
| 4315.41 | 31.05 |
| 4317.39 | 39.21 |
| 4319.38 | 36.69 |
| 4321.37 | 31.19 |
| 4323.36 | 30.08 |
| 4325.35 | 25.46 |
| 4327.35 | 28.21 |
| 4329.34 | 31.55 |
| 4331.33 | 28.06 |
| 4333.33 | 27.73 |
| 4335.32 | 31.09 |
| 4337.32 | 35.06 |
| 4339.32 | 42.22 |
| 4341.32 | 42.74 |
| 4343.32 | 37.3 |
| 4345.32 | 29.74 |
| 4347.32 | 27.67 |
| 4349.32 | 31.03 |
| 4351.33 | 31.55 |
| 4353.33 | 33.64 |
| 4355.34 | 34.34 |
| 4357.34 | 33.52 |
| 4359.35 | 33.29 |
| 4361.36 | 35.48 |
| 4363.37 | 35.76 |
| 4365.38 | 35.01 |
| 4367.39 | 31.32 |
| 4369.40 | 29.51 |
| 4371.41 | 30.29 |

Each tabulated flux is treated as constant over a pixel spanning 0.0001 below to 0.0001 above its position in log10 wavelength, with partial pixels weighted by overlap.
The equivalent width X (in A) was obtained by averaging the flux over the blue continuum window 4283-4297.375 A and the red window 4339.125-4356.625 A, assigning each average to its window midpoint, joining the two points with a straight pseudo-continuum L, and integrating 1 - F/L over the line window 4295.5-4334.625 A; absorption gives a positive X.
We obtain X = 2.3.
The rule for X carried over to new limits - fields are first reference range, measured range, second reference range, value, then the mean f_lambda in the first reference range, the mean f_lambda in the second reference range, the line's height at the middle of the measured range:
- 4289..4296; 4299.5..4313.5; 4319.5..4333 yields 0.7 A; 30.1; 29.5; 29.9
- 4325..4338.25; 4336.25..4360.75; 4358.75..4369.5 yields -2.0 A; 29.8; 33.7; 31.8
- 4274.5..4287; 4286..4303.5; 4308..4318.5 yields 2.2 A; 32.6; 31.5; 32.1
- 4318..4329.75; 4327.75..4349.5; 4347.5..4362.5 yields -0.8 A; 30.8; 33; 31.8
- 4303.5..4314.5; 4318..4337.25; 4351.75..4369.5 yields 0.4 A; 29.5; 33.7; 31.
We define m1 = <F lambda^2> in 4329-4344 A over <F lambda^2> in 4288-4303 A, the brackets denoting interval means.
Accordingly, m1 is 1.26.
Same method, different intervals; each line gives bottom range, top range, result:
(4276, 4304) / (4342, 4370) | 1.14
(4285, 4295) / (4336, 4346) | 1.30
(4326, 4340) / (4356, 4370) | 1.08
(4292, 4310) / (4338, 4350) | 1.26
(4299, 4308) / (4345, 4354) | 1.14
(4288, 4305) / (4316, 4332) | 1.14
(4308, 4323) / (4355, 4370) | 1.07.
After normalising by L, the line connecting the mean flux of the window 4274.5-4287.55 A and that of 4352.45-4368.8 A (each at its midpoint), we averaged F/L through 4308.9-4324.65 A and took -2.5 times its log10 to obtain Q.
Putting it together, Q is 0.04 mag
